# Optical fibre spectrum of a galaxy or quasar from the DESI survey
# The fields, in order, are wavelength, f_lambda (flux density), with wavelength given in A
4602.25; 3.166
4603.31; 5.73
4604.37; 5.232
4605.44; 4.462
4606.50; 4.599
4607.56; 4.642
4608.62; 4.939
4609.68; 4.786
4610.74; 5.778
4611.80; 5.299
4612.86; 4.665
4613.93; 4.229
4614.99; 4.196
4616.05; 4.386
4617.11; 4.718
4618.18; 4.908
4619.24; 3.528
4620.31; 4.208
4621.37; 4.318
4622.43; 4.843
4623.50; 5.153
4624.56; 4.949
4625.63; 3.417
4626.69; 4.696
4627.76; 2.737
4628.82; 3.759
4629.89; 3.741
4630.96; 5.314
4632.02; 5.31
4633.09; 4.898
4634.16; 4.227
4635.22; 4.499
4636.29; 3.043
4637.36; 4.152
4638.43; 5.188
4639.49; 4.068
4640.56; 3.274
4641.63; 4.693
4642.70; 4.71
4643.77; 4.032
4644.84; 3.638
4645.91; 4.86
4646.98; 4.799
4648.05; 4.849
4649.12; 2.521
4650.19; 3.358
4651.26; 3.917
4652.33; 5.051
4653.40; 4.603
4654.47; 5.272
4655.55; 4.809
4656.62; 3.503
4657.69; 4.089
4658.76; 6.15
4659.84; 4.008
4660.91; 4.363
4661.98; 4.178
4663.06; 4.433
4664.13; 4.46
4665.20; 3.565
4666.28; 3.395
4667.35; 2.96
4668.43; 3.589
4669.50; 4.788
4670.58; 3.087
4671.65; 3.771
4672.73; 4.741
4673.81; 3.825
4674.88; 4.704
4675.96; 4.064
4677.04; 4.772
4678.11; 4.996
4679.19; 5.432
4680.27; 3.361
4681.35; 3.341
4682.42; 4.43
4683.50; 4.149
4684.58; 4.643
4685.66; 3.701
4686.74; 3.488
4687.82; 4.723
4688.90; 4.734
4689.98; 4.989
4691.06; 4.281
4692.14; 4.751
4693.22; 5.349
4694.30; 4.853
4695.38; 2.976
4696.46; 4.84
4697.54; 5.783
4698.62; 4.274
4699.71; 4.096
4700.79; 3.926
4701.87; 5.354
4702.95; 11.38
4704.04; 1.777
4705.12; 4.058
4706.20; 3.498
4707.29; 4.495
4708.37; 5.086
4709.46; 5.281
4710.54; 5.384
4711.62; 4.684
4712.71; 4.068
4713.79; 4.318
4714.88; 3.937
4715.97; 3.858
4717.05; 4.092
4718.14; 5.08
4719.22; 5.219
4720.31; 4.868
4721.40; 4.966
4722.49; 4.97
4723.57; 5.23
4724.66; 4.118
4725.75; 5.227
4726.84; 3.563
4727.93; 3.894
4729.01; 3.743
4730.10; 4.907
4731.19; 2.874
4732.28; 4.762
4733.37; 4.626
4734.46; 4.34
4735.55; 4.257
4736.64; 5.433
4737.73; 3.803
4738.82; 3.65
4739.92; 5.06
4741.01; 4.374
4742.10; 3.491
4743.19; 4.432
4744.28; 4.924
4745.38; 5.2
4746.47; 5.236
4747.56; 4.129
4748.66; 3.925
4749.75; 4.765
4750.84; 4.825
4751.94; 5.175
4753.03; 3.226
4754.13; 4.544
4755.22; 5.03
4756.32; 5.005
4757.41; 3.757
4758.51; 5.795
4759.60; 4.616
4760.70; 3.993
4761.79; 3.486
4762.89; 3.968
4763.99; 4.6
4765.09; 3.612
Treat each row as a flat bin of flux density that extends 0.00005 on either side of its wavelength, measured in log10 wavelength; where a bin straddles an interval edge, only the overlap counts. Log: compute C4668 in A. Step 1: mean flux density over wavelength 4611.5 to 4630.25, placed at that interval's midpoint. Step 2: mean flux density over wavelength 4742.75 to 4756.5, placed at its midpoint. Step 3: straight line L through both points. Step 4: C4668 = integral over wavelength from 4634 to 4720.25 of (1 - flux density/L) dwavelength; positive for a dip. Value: 1.3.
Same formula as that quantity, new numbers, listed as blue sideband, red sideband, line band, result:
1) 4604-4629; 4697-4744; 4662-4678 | 1.8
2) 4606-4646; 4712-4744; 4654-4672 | 1.1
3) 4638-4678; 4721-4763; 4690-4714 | -2.3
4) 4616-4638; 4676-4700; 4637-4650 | 0.4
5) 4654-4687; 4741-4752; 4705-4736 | -0.2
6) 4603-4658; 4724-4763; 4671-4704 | -1.5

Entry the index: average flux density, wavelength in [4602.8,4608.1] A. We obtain 4.92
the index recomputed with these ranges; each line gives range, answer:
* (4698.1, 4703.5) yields 5.8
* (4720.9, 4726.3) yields 4.9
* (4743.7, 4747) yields 5.11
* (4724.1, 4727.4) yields 4.3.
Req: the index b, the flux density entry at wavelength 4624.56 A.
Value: 4.949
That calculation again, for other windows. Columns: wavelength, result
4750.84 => 4.825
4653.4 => 4.603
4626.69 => 4.696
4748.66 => 3.925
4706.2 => 3.498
